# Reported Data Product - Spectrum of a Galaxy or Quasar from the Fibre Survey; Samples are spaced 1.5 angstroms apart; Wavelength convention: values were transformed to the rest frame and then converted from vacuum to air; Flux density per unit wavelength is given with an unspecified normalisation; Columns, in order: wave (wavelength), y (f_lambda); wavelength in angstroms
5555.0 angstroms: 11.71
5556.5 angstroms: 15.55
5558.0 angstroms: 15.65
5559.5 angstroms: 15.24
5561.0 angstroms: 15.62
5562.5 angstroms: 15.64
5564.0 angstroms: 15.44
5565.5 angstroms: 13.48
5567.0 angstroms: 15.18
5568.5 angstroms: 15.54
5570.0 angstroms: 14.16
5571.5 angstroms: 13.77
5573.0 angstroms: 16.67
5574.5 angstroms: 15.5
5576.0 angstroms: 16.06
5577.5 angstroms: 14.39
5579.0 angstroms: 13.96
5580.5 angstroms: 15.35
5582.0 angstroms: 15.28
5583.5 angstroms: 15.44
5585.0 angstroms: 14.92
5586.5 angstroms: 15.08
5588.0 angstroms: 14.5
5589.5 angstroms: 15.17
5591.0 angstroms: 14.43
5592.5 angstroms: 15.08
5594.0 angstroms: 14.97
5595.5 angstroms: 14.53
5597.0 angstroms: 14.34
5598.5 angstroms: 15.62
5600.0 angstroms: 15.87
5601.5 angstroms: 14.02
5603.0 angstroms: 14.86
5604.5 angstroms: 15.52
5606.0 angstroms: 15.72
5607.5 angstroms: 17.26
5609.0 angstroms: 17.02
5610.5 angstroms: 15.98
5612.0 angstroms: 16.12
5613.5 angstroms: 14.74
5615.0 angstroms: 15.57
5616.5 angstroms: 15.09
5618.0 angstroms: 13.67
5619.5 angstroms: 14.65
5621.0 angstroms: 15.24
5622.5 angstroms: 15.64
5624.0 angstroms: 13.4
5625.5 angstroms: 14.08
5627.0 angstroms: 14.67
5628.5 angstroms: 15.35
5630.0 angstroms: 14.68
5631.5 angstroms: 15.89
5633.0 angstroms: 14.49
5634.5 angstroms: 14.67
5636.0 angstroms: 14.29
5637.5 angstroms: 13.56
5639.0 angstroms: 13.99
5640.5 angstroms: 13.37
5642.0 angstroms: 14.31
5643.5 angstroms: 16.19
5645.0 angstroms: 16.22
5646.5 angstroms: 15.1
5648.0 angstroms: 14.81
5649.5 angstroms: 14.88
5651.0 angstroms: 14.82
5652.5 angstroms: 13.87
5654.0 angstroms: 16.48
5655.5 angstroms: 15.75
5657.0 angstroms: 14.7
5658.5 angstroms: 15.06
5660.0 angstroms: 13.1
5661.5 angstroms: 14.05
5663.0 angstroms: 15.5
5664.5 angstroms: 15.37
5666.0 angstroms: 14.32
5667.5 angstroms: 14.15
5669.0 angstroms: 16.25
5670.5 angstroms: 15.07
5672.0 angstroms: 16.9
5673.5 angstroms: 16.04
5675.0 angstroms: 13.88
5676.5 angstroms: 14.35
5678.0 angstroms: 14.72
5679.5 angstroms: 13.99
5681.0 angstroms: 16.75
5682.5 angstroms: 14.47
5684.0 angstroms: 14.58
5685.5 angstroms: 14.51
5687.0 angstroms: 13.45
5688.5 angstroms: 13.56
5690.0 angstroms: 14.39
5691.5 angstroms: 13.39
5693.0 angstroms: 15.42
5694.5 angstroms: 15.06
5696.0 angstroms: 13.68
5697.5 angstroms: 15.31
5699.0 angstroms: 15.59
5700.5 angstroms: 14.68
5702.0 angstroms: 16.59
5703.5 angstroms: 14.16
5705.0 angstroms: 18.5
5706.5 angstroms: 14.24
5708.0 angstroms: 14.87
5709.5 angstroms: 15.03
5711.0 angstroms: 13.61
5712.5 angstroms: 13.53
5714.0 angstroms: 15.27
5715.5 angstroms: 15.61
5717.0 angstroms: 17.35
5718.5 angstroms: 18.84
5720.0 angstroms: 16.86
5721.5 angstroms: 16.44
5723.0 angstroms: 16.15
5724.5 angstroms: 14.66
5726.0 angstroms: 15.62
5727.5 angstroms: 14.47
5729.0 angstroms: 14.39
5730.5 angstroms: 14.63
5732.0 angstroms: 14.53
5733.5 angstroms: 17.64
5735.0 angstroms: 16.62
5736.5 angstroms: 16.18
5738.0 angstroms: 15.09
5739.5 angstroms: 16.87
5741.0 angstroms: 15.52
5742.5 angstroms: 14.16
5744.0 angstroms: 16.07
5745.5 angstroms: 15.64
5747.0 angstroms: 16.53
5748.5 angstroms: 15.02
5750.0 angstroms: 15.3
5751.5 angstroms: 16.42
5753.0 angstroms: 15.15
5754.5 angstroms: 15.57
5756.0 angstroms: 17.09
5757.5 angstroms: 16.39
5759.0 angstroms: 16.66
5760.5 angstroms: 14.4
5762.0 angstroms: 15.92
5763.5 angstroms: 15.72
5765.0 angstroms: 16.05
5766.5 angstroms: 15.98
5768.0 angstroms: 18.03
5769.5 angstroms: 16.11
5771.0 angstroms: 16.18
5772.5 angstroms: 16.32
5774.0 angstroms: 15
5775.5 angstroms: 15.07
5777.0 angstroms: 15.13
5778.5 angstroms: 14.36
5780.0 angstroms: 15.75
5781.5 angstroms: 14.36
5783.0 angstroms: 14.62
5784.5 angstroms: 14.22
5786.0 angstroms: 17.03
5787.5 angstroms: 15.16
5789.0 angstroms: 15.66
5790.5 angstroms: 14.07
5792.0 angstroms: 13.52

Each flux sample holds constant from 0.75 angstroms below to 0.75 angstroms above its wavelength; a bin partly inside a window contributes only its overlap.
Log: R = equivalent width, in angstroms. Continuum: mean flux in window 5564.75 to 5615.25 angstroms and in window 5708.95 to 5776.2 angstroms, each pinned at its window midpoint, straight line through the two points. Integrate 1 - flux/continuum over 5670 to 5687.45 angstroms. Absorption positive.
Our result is 0.7 angstroms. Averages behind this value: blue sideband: 15.2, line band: 14.9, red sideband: 15.8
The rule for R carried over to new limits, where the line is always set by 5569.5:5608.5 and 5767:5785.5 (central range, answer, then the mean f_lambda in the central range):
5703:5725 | -0.52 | 15.7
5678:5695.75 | 0.93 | 14.5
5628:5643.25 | 0.70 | 14.5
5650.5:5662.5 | 0.39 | 14.7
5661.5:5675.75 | 0.05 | 15.2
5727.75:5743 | -0.17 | 15.6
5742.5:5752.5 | -0.18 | 15.7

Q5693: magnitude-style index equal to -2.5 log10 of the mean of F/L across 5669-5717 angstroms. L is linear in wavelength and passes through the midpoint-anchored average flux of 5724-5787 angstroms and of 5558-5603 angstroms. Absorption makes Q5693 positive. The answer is 0.03 mag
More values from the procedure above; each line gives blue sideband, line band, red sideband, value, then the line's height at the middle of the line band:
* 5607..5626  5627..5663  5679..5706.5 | 0.02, 15.1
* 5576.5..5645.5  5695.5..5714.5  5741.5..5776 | 0.04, 15.5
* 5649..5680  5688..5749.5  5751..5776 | 0.01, 15.5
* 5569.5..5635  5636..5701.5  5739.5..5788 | 0.04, 15.3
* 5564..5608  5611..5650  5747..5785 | 0.03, 15.2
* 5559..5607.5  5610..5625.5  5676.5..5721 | 0.01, 15.1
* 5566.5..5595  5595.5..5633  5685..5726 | -0.01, 15.1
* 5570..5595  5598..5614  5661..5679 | -0.05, 15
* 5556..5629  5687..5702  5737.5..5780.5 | 0.07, 15.5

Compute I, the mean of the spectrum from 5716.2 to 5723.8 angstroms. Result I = 17.1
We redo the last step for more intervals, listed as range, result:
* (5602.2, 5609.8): 16.1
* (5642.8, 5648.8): 15.6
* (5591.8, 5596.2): 14.9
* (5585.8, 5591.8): 14.8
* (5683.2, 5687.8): 14.2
